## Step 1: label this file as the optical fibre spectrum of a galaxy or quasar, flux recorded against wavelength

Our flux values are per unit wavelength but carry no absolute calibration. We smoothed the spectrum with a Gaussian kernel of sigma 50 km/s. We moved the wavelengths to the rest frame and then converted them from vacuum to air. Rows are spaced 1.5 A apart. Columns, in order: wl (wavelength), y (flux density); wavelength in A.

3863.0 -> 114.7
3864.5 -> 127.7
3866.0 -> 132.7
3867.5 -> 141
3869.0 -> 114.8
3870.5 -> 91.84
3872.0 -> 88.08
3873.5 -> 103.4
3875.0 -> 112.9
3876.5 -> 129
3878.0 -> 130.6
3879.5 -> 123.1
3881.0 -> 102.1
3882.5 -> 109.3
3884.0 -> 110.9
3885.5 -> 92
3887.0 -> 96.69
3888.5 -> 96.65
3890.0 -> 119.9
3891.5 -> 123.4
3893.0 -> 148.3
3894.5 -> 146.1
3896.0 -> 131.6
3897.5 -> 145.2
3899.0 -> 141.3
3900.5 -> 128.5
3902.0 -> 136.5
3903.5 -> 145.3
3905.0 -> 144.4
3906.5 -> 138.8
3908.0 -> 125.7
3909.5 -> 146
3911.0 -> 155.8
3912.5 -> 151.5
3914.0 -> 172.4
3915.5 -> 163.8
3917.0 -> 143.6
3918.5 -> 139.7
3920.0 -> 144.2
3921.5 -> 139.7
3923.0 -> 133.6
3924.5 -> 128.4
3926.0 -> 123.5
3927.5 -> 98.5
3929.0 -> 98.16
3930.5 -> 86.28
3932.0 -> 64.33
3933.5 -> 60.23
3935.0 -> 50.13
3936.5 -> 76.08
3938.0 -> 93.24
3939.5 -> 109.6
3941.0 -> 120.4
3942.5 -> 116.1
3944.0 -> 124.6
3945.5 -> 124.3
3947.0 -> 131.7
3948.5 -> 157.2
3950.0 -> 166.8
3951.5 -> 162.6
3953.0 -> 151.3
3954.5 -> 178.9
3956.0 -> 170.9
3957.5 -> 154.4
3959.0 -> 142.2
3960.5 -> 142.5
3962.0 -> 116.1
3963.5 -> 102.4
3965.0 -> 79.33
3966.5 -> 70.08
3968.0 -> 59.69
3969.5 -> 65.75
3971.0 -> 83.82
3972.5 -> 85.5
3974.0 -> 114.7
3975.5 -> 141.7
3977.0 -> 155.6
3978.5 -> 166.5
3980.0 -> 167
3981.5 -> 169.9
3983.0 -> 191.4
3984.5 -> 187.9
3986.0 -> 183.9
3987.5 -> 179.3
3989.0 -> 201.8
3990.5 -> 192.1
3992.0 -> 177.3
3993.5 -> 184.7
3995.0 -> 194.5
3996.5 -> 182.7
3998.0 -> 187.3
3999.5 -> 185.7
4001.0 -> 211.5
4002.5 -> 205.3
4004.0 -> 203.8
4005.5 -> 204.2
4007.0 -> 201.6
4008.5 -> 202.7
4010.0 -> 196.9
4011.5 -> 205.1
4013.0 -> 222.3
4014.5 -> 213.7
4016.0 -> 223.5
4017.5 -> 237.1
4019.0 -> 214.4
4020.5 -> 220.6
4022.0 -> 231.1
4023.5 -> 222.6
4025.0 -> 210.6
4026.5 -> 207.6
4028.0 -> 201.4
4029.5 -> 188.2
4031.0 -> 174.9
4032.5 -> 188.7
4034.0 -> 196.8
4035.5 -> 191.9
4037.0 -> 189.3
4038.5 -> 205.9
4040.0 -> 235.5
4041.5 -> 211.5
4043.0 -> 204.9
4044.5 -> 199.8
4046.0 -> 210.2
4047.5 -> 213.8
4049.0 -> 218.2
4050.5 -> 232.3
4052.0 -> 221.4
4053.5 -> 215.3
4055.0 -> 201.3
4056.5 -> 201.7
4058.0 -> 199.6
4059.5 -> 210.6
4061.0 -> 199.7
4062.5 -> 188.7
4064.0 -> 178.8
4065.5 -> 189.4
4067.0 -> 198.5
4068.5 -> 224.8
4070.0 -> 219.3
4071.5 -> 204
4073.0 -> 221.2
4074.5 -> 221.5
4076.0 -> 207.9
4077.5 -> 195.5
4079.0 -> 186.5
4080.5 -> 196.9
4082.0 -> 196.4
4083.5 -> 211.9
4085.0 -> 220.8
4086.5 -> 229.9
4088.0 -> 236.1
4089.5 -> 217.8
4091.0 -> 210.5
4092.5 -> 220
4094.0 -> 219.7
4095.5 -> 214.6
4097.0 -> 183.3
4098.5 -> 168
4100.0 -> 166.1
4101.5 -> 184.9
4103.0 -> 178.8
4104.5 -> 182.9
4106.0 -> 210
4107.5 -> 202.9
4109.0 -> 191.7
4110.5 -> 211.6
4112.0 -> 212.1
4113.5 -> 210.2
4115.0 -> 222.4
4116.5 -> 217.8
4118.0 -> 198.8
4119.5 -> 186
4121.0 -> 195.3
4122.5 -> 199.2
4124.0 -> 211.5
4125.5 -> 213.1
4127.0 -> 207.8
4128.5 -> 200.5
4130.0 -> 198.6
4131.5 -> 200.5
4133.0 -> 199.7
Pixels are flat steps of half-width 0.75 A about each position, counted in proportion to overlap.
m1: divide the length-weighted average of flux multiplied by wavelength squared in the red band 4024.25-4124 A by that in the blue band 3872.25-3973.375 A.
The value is 1.81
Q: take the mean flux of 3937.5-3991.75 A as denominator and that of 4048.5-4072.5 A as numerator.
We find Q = 1.49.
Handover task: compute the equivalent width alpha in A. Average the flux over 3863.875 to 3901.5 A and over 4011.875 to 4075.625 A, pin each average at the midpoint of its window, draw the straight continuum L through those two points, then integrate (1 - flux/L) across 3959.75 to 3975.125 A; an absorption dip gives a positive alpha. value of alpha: 6.8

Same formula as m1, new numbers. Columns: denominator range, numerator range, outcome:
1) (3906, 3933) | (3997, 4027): 1.69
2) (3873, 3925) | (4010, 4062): 1.70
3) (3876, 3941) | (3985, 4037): 1.74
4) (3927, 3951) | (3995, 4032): 2.03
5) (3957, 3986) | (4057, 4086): 1.68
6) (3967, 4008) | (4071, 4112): 1.29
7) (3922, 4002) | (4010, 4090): 1.60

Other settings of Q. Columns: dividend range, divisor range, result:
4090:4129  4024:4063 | 0.98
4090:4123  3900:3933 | 1.52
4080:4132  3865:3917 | 1.59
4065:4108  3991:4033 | 1.00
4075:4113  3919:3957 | 1.68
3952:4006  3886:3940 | 1.26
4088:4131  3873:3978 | 1.65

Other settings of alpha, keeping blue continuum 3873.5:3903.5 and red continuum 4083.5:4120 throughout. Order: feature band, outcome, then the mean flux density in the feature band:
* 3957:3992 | 4.1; 138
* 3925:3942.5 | 6.1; 90.8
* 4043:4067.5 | -2.5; 205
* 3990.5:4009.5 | -3.4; 195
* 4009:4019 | -2.7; 216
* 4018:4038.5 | -3.2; 203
